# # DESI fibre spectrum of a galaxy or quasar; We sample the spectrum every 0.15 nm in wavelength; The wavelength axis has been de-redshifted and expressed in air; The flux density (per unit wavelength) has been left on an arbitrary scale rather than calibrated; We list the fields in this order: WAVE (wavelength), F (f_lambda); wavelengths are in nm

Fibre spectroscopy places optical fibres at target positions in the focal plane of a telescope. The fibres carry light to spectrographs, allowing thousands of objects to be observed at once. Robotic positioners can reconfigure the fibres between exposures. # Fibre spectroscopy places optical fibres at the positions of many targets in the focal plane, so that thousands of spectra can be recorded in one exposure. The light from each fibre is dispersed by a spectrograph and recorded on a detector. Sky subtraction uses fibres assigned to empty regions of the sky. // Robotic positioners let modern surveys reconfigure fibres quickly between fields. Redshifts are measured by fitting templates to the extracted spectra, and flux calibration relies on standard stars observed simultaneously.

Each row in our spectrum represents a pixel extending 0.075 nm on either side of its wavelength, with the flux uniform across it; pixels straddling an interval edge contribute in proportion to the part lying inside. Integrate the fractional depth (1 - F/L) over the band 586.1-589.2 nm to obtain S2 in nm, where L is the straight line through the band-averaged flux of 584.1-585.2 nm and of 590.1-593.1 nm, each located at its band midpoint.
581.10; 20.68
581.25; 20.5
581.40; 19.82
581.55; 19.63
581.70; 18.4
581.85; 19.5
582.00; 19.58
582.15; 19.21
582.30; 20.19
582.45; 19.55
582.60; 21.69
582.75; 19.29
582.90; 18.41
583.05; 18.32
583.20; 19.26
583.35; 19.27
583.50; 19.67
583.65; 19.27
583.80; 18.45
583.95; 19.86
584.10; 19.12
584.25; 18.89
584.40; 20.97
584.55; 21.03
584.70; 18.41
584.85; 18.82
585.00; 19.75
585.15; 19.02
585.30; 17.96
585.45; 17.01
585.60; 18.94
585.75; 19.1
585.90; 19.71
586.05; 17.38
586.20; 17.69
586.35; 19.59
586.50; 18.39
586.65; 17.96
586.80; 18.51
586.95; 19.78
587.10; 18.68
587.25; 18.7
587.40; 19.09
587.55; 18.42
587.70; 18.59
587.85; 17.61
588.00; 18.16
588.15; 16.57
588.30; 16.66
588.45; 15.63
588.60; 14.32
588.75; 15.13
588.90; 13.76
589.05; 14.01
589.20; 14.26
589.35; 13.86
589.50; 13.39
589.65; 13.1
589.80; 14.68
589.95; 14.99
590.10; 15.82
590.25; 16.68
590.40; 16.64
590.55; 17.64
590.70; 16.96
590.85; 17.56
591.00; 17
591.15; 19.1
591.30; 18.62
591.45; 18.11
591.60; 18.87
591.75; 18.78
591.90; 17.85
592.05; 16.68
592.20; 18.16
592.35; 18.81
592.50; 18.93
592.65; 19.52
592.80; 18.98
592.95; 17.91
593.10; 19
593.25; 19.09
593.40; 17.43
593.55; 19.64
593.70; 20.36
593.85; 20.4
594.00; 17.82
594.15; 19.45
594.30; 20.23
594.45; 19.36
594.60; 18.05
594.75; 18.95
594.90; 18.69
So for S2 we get 0.26 nm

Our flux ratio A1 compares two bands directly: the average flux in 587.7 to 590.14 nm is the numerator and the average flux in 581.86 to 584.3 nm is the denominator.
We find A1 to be 0.8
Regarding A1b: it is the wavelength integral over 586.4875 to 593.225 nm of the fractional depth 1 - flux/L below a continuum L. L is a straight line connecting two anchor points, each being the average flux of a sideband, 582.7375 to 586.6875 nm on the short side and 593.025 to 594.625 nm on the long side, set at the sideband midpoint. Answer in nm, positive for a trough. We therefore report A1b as 0.684 nm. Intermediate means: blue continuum 18.9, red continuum 19.2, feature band 17.2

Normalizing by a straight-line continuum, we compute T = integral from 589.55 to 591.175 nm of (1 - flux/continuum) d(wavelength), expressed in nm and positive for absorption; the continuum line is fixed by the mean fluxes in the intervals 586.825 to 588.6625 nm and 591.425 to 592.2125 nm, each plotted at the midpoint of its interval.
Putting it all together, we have 0.15 nm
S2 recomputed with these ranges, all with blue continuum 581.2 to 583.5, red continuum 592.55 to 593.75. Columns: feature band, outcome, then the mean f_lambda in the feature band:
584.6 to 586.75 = 0.084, 18.6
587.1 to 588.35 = 0.077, 18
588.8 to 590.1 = 0.340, 14.1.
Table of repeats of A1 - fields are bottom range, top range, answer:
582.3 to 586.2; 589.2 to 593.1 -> 0.89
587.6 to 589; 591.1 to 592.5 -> 1.13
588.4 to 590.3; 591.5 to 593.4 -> 1.27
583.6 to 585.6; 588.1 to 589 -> 0.80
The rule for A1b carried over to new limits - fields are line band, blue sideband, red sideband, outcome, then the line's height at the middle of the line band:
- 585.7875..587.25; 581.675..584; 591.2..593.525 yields 0.030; 19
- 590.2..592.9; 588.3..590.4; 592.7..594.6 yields -0.176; 17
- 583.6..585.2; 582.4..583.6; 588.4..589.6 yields -0.107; 18.2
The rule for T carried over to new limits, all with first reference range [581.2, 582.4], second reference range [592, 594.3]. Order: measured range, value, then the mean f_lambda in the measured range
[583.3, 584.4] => 0.007 nm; 19.3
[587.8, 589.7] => 0.402 nm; 15.1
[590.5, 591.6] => 0.063 nm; 17.9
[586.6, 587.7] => 0.029 nm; 18.7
